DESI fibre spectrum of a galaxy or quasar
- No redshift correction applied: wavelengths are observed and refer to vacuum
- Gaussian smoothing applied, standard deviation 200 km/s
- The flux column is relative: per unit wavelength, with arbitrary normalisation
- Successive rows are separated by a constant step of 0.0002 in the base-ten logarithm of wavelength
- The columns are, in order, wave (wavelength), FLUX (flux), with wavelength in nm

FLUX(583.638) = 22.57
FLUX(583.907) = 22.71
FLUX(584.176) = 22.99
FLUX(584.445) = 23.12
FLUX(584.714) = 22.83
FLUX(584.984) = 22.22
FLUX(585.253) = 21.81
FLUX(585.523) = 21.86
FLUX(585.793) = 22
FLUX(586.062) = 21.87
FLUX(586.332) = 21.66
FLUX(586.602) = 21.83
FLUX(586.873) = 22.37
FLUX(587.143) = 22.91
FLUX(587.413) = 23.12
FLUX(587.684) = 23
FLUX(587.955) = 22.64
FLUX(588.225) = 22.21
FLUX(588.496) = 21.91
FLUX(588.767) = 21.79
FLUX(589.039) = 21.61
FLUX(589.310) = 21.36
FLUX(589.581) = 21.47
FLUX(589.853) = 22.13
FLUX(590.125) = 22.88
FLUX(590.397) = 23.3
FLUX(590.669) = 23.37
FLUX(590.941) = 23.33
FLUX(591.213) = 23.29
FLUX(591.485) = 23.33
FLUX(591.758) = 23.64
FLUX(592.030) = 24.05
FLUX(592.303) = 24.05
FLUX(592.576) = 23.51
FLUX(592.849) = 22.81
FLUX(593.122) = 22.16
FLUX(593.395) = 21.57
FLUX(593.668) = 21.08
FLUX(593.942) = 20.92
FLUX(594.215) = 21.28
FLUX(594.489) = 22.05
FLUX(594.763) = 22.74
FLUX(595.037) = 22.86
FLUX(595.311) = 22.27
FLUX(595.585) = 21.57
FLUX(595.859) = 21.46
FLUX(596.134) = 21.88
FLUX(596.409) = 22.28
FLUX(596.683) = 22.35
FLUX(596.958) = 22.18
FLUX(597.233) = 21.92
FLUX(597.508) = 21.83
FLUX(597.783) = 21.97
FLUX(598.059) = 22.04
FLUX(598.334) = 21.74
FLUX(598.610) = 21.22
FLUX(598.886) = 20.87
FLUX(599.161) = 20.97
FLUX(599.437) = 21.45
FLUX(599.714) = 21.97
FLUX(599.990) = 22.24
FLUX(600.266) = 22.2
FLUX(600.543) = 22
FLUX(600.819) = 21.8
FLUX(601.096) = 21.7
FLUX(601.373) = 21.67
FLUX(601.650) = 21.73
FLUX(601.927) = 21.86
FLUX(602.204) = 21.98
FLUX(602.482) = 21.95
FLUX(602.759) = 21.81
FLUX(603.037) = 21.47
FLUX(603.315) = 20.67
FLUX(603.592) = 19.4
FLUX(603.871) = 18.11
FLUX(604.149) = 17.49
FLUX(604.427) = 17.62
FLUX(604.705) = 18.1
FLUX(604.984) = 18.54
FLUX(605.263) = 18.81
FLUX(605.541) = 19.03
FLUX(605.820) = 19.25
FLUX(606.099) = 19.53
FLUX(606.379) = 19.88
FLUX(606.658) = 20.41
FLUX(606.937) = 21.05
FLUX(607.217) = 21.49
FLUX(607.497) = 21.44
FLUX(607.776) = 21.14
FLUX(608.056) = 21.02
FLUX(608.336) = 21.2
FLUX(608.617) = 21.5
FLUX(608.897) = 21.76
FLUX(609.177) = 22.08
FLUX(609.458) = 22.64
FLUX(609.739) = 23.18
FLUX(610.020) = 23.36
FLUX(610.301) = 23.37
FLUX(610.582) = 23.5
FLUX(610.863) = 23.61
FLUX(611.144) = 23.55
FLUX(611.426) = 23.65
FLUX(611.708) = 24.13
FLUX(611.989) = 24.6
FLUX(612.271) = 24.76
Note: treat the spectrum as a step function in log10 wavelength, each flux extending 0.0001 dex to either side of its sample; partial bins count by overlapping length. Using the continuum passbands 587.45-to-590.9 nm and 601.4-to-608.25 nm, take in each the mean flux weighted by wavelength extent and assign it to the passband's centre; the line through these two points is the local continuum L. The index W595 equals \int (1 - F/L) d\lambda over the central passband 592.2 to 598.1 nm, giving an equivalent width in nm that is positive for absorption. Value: -0.16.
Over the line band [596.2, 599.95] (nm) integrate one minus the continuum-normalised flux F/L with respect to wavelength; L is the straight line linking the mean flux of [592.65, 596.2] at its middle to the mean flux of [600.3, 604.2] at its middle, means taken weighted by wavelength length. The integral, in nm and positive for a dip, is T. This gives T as -0.04 nm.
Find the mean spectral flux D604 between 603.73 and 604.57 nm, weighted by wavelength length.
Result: 17.7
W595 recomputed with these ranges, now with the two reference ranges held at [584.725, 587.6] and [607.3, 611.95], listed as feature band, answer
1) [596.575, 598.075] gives 0.024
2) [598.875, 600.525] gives 0.054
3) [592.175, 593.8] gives -0.015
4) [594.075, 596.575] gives 0.035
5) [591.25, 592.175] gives -0.055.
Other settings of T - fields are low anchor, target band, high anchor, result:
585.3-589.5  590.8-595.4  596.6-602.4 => -0.14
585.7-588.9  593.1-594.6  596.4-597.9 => 0.05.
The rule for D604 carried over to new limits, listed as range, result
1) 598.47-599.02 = 21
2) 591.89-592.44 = 24.1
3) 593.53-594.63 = 21.3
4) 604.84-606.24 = 19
